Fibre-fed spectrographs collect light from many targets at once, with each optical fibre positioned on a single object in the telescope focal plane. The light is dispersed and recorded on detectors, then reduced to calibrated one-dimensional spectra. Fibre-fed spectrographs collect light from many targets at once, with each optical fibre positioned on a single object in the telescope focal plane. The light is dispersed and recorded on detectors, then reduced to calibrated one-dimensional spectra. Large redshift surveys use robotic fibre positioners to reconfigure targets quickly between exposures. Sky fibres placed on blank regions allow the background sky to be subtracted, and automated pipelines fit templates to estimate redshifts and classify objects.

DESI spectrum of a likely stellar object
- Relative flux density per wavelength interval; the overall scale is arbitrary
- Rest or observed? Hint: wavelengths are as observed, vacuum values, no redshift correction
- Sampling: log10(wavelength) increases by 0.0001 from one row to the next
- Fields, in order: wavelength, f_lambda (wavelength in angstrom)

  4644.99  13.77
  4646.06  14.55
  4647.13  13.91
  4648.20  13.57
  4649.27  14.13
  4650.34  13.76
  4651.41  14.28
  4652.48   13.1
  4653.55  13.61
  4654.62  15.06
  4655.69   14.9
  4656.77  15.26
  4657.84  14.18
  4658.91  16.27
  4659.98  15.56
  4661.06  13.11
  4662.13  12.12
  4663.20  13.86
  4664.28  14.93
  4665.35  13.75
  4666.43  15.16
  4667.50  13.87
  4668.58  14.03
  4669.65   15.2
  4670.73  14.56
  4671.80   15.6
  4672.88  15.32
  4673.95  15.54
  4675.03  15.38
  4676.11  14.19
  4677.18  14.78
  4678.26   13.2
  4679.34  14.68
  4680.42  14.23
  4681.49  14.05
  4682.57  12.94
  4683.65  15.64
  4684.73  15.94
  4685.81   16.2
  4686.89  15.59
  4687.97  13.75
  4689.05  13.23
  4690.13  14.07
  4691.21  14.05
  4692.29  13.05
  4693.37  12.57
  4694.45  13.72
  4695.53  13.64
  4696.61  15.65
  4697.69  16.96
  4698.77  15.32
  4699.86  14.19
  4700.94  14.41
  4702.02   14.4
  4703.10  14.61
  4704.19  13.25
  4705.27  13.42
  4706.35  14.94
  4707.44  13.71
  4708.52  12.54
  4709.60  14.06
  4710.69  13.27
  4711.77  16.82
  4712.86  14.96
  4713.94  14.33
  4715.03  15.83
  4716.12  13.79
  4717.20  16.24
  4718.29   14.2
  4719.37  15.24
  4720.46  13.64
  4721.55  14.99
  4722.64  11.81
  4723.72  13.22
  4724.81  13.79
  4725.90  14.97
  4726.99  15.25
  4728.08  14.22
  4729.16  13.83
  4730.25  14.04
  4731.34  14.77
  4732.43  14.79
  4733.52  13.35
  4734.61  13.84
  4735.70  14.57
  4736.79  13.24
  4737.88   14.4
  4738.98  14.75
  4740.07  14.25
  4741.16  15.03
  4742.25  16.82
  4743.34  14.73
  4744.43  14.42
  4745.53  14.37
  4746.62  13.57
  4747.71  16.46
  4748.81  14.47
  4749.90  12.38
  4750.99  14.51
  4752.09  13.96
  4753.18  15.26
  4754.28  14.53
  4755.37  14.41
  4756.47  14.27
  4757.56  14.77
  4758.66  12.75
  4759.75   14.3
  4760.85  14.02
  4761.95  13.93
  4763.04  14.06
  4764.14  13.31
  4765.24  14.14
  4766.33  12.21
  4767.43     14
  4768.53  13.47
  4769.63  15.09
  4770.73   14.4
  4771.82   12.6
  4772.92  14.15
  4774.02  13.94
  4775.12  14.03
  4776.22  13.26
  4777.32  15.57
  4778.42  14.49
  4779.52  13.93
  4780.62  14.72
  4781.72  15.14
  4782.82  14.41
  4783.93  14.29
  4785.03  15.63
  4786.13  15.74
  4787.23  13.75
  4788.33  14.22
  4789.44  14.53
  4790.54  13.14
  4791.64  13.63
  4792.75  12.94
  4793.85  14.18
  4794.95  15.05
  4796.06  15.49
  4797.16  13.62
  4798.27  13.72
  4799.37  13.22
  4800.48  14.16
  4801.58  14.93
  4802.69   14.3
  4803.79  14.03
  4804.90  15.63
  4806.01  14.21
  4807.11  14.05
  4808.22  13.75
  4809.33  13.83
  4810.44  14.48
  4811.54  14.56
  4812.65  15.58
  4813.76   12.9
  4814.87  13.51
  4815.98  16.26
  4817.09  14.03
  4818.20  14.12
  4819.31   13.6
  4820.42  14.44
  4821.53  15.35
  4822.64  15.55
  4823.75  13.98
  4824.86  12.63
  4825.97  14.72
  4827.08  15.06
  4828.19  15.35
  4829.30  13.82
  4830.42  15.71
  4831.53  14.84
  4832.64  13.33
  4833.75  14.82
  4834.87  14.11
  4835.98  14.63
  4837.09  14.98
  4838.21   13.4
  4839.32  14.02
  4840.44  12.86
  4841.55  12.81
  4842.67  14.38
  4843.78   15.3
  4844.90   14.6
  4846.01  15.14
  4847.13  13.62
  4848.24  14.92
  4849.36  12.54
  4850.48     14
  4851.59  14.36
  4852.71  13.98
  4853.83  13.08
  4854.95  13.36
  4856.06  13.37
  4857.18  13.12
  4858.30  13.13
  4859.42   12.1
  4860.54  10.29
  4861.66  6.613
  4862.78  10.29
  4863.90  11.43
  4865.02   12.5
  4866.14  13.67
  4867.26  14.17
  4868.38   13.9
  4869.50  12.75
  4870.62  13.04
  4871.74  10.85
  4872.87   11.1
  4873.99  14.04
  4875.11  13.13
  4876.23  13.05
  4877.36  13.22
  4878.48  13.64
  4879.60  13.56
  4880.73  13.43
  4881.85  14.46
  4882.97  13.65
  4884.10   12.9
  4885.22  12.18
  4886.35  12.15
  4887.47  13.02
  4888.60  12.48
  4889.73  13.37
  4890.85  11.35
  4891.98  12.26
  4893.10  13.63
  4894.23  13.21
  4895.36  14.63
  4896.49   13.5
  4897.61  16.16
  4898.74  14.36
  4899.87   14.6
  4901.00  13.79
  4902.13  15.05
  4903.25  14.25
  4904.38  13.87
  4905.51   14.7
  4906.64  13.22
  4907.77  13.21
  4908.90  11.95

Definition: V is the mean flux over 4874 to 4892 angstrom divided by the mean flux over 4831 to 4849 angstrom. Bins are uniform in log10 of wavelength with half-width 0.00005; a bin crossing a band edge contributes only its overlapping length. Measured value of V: 0.9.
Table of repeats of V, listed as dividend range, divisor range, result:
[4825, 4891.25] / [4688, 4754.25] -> 0.93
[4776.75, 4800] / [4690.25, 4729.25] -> 1.00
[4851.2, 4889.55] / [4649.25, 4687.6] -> 0.87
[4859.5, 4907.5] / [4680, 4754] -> 0.91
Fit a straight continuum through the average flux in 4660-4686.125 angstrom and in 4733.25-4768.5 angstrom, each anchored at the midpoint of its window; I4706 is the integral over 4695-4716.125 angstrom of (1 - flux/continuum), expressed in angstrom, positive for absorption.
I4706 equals -0.2 angstrom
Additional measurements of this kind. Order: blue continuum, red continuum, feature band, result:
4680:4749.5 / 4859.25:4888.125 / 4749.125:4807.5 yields -2.21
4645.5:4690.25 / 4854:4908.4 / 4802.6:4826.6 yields -1.54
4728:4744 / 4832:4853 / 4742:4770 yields 0.36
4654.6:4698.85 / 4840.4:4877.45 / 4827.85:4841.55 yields -1.12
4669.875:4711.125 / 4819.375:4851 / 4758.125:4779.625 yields 0.70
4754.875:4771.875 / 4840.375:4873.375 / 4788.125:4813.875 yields -1.33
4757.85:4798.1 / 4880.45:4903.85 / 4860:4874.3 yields 1.89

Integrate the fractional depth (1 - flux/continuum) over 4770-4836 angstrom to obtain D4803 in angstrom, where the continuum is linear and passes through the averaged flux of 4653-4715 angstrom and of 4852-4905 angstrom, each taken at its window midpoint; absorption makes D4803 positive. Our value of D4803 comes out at -3.7 angstrom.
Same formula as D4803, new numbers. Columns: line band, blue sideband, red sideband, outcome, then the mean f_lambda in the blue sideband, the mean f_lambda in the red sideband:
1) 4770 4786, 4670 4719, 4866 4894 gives -0.6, 14.5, 13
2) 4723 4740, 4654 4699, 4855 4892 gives -0.2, 14.5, 12.6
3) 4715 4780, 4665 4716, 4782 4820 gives 0.7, 14.5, 14.3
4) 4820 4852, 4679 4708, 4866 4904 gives -1.6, 14.4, 13.4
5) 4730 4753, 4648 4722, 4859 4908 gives -0.6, 14.4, 13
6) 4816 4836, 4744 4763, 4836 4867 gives -1.6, 14.2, 13.1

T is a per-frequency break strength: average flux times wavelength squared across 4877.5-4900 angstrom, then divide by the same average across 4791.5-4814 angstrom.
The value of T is 1.0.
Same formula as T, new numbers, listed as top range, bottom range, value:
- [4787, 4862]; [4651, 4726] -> 1.03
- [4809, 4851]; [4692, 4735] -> 1.05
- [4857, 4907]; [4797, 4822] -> 0.94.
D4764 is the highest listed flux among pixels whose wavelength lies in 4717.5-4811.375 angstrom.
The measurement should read 16.82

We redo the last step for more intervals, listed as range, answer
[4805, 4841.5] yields 16.26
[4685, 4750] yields 16.96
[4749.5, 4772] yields 15.26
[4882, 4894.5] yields 13.65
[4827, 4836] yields 15.71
